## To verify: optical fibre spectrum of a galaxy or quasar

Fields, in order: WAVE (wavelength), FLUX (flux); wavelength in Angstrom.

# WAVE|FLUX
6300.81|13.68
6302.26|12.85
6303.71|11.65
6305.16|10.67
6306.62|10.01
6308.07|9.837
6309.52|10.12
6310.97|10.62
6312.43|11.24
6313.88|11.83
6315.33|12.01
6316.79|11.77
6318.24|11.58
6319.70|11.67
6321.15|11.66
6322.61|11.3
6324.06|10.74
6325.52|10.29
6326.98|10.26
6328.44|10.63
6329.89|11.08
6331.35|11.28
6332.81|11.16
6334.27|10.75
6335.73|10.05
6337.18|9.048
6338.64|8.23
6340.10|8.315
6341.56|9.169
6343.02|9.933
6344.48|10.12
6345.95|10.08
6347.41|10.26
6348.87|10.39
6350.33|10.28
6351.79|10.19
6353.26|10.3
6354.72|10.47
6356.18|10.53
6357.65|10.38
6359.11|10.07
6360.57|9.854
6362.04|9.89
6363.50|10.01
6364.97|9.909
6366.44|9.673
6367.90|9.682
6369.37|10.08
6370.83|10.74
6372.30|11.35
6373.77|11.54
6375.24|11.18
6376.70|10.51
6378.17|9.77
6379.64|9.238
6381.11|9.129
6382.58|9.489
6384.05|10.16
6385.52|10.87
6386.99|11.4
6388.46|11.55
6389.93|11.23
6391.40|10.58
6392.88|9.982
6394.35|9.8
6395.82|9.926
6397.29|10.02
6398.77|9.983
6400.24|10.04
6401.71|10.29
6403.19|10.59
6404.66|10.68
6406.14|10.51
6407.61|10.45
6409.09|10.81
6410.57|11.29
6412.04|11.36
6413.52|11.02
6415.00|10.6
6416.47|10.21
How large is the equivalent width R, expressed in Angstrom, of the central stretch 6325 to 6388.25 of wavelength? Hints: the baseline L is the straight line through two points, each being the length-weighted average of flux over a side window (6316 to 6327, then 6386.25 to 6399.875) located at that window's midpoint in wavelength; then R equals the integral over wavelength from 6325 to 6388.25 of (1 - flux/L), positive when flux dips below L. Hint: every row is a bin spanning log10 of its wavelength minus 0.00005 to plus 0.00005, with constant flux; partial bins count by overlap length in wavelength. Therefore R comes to 3.8 Angstrom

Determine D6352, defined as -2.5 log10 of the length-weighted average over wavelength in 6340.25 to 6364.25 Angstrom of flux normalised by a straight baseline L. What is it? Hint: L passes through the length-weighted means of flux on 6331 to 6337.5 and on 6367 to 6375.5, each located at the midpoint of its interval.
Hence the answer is 0.06 mag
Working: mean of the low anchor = 10.5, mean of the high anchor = 10.7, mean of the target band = 10.1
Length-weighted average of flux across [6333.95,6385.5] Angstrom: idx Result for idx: 10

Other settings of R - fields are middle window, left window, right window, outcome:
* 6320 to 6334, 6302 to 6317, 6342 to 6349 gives -0.5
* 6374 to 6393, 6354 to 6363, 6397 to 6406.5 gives -0.3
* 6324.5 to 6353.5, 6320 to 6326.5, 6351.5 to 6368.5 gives 1.4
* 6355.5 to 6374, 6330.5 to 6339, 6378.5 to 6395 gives 0.0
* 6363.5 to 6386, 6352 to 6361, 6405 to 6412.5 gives 0.6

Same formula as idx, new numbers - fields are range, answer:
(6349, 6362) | 10.2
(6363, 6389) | 10.3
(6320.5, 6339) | 10.5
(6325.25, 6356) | 10.1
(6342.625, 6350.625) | 10.2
